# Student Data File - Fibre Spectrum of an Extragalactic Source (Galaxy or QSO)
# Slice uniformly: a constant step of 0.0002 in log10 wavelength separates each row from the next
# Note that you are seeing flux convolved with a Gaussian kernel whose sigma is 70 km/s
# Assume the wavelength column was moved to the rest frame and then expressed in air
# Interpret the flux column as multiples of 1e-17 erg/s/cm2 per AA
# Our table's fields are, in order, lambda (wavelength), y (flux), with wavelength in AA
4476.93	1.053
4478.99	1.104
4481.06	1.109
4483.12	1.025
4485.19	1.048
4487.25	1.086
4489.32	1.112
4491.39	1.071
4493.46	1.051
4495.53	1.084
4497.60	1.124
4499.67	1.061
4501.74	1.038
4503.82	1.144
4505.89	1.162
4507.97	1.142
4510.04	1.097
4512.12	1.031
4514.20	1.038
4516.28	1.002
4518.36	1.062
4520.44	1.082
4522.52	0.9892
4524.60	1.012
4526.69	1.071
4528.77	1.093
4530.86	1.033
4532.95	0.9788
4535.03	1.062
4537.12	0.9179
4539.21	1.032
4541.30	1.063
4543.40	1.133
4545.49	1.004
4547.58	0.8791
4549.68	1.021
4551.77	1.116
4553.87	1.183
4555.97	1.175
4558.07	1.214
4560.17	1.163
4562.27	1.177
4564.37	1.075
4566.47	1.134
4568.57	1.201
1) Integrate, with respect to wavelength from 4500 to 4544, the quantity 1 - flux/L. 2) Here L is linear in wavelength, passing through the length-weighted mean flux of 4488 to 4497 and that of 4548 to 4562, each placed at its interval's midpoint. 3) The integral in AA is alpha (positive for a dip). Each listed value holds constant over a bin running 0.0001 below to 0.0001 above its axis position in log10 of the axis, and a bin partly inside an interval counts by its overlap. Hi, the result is 2.0 AA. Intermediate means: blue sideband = 1.08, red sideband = 1.13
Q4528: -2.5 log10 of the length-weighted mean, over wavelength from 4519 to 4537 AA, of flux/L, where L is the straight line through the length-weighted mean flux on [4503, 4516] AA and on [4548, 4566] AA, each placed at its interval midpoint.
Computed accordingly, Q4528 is 0.08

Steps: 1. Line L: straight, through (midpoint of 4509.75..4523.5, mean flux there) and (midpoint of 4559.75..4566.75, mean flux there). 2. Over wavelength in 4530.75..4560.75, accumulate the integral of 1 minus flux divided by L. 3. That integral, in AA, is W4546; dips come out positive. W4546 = 1.0 AA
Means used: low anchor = 1.04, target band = 1.06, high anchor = 1.14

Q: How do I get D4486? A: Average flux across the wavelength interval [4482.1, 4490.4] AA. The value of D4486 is 1.07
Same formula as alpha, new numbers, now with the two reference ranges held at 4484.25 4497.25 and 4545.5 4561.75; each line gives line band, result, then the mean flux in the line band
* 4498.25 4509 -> -0.3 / 1.11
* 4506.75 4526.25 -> 0.6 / 1.05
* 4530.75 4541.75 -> 0.9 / 1.01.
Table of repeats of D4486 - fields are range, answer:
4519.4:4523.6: 1.04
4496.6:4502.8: 1.07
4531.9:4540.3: 0.999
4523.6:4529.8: 1.06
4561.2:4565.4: 1.13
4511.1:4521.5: 1.04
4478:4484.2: 1.08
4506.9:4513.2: 1.09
